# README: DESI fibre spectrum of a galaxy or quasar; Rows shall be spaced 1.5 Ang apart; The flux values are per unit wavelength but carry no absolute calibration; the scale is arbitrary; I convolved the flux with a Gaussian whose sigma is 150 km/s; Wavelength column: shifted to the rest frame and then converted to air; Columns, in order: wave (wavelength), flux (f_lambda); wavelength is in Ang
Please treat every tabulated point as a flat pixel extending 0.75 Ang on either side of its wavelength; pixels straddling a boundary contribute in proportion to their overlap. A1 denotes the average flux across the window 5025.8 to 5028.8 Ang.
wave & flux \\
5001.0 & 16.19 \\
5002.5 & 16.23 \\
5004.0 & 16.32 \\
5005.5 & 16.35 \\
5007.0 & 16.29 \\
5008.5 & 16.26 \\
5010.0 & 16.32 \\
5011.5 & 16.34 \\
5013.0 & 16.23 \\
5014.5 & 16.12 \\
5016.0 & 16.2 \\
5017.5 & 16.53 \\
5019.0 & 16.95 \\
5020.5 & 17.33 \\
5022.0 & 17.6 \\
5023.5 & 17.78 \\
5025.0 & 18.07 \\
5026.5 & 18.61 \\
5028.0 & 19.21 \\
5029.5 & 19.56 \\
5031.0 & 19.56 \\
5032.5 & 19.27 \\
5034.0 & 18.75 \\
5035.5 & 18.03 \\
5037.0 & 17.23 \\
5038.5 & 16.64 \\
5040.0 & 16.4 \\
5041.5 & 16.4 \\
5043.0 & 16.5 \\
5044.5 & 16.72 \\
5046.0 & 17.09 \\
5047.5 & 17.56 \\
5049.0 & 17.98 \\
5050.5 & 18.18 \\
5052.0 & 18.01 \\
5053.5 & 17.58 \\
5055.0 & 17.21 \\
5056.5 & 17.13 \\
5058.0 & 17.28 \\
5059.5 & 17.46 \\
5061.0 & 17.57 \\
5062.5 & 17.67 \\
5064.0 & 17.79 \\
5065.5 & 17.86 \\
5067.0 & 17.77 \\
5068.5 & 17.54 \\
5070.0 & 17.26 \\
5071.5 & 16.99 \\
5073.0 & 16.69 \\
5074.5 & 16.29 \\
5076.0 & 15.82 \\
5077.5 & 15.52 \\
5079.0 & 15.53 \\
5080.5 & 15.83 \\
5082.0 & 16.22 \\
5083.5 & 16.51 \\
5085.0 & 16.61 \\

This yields 18.9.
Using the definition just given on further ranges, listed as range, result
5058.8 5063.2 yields 17.6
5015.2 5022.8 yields 16.9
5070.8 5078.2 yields 16.3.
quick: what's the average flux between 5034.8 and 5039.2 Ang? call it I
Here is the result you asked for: 17.3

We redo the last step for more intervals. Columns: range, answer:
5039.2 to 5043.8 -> 16.4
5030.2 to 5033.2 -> 19.4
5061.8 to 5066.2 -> 17.8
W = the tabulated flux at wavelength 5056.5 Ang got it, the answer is 17.13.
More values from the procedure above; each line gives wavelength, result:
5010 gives 16.32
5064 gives 17.79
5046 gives 17.09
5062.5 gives 17.67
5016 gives 16.2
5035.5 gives 18.03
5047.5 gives 17.56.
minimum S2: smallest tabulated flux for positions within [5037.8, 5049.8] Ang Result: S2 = 16.4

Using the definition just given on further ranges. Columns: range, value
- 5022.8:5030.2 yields 17.78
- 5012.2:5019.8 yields 16.12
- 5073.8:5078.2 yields 15.52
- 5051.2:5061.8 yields 17.13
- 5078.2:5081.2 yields 15.53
